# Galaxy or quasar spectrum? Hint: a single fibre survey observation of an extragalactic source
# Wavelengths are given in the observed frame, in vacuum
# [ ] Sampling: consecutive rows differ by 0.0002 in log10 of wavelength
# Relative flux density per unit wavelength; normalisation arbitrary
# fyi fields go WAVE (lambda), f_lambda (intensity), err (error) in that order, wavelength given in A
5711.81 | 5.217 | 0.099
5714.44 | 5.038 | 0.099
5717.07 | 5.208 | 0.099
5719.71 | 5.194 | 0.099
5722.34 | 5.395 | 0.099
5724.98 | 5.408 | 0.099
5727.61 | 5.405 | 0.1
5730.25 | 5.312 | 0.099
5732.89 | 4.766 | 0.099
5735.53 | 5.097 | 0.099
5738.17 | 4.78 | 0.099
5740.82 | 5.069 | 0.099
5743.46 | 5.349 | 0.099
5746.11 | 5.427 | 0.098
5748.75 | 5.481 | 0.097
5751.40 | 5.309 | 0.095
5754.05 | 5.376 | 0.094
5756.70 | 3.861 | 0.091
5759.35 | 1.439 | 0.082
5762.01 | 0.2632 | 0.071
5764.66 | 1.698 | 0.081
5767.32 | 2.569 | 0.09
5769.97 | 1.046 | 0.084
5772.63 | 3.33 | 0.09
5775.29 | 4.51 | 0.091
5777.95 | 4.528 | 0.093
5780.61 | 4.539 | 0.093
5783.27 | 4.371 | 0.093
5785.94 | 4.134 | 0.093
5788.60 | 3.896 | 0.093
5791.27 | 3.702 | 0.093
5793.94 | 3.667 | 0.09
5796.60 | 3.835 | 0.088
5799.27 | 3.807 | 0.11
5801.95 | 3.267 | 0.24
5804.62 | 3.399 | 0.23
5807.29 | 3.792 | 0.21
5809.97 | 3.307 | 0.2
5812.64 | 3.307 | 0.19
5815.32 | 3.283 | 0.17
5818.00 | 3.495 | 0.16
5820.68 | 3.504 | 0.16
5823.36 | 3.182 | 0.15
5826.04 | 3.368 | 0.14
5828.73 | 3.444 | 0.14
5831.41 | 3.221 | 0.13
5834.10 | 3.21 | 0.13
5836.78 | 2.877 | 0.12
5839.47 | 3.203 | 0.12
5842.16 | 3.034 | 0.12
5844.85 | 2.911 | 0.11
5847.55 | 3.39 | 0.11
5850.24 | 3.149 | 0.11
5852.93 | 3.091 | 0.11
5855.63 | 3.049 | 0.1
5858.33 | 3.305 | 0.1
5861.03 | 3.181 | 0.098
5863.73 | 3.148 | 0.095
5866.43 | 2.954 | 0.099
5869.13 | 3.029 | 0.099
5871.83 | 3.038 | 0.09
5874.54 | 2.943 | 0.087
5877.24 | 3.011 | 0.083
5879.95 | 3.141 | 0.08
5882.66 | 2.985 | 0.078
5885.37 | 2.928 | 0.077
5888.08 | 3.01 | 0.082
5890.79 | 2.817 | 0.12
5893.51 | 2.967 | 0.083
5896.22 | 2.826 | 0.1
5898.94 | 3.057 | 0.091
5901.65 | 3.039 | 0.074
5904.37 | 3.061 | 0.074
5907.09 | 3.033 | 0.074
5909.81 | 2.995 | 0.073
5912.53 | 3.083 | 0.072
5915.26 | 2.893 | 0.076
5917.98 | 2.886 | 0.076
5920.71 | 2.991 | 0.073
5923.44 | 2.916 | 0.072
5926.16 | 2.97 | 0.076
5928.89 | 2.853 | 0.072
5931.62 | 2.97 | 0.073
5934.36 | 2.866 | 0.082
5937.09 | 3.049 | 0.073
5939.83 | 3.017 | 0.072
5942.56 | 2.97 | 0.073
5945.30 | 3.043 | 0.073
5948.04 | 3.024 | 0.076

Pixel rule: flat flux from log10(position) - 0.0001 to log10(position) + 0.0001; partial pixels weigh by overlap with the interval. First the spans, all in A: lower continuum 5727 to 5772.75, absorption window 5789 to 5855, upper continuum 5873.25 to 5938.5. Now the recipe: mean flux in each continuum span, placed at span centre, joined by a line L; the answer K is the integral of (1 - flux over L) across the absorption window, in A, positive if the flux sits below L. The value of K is 2.90 A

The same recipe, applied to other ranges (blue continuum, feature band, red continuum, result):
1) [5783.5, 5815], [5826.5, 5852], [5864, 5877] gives 0.99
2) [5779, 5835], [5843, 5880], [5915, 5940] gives 2.40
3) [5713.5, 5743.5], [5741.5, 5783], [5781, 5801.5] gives 7.58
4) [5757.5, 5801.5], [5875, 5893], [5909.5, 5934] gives 0.23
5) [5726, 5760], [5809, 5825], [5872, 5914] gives 2.46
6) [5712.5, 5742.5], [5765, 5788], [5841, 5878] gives 4.25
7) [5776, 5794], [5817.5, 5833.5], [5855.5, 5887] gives 1.28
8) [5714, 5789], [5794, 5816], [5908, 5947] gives 2.01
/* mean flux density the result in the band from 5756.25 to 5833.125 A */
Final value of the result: 3.3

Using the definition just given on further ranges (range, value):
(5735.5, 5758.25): 5.05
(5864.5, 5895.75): 2.98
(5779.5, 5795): 4.05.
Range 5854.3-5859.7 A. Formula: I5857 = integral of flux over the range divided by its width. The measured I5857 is 3.17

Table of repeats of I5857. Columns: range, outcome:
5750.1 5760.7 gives 3.98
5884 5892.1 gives 2.92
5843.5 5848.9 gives 3.15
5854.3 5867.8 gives 3.13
